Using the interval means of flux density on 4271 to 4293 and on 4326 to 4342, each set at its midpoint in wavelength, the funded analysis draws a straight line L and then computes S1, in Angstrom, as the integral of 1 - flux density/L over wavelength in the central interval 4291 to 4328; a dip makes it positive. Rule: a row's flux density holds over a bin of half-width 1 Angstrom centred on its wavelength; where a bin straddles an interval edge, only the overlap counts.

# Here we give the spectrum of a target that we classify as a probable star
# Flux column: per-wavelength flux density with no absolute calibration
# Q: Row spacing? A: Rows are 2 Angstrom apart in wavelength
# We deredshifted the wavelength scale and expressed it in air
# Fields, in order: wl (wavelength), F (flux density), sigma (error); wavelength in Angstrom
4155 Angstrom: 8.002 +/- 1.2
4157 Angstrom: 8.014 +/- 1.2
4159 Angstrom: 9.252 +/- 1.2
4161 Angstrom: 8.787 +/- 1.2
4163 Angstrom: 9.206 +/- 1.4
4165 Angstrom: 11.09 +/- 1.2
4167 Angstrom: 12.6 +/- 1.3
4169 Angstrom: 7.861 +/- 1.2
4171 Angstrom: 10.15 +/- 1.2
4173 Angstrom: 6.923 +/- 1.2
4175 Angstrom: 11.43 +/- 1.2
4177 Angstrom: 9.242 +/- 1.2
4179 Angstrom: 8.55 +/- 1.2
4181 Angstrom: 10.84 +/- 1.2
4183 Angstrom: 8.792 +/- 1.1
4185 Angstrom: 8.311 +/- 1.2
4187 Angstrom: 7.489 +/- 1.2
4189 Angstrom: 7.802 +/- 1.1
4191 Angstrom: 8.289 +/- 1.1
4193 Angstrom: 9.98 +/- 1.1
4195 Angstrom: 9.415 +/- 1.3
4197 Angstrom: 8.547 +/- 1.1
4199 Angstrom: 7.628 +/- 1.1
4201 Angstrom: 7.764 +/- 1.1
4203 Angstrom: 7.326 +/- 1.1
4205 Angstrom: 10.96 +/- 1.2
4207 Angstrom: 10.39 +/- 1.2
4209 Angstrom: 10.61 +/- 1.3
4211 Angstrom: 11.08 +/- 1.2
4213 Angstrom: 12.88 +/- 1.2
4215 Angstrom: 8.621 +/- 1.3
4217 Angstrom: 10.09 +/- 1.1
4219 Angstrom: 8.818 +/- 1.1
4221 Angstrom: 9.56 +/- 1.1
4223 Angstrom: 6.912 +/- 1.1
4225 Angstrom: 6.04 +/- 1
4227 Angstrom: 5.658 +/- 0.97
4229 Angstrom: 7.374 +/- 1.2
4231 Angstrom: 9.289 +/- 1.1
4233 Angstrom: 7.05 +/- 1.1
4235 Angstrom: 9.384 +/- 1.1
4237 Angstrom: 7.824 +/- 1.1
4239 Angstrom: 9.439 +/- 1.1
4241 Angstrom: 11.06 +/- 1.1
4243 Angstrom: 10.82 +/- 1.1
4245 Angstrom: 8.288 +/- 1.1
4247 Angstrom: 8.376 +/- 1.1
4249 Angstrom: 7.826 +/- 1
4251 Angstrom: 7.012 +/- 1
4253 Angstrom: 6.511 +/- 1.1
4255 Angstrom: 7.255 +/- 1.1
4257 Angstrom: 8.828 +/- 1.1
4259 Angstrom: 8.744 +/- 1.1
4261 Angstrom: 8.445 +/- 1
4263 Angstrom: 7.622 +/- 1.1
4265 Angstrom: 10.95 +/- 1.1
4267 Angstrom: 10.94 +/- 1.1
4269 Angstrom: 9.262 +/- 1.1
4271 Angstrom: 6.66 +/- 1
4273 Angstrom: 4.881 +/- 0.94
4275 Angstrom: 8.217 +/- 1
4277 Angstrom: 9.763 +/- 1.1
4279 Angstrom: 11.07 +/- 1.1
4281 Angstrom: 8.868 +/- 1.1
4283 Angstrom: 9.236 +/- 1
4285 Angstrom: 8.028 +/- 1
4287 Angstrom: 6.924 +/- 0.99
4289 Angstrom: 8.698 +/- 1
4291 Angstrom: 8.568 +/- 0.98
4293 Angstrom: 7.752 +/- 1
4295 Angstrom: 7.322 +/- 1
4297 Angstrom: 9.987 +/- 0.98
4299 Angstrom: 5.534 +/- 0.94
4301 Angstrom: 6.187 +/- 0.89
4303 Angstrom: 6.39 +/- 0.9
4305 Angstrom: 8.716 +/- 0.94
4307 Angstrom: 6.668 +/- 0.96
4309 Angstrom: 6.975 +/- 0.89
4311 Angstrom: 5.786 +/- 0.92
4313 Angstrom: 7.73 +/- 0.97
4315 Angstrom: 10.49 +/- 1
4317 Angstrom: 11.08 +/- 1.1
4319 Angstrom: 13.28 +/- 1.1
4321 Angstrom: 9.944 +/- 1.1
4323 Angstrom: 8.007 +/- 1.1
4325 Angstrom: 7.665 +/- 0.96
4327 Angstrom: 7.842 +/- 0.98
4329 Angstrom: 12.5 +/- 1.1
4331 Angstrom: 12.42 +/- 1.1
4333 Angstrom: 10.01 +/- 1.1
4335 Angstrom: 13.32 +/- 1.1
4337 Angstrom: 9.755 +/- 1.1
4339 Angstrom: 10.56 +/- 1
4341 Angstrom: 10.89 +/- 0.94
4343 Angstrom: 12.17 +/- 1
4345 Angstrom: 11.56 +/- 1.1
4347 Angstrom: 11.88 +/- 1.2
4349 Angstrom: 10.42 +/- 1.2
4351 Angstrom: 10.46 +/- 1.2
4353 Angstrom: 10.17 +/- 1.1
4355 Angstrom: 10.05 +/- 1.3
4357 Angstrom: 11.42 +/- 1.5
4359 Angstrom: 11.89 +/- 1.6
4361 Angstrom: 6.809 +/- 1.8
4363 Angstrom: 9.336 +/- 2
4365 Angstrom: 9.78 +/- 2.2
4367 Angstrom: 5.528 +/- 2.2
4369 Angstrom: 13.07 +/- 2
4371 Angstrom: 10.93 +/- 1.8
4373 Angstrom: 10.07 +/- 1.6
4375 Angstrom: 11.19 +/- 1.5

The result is 5.7 Angstrom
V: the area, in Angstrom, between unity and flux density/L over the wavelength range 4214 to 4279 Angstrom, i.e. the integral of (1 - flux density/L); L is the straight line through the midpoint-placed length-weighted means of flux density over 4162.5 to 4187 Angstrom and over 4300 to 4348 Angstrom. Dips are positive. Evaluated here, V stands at 8.0 Angstrom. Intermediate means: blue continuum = 9.51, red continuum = 9.66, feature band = 8.4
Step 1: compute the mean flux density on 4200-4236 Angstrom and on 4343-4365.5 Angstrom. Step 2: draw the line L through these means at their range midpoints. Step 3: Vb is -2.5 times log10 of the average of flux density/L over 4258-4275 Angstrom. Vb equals 0.12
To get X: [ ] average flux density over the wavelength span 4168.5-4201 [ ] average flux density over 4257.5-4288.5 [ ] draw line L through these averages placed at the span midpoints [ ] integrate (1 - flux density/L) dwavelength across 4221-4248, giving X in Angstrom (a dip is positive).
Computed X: 1.2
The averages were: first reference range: 8.81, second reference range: 8.64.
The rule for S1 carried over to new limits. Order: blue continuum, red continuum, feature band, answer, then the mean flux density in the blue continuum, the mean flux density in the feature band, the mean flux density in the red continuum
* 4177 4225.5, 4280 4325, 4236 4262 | 0.59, 9.06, 8.49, 8.27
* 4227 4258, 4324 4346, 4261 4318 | 7.85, 8.33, 8.23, 10.8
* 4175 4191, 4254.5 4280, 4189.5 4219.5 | -2.25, 8.86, 9.48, 8.69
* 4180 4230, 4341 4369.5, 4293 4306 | 3.16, 8.85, 7.39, 10.3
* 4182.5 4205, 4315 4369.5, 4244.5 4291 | 5.14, 8.41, 8.37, 10.4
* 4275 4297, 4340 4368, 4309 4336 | -1.14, 8.67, 9.89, 10.2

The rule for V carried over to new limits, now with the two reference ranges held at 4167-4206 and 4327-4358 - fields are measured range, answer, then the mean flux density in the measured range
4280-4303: 5.55 Angstrom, 7.85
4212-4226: 0.53 Angstrom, 8.99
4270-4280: 1.99 Angstrom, 8.12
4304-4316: 3.27 Angstrom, 7.73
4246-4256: 2.45 Angstrom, 7.4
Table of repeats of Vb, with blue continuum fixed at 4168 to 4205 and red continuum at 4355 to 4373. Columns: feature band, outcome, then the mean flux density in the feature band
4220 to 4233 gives 0.21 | 7.44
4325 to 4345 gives -0.13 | 10.9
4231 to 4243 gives -0.01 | 9.14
